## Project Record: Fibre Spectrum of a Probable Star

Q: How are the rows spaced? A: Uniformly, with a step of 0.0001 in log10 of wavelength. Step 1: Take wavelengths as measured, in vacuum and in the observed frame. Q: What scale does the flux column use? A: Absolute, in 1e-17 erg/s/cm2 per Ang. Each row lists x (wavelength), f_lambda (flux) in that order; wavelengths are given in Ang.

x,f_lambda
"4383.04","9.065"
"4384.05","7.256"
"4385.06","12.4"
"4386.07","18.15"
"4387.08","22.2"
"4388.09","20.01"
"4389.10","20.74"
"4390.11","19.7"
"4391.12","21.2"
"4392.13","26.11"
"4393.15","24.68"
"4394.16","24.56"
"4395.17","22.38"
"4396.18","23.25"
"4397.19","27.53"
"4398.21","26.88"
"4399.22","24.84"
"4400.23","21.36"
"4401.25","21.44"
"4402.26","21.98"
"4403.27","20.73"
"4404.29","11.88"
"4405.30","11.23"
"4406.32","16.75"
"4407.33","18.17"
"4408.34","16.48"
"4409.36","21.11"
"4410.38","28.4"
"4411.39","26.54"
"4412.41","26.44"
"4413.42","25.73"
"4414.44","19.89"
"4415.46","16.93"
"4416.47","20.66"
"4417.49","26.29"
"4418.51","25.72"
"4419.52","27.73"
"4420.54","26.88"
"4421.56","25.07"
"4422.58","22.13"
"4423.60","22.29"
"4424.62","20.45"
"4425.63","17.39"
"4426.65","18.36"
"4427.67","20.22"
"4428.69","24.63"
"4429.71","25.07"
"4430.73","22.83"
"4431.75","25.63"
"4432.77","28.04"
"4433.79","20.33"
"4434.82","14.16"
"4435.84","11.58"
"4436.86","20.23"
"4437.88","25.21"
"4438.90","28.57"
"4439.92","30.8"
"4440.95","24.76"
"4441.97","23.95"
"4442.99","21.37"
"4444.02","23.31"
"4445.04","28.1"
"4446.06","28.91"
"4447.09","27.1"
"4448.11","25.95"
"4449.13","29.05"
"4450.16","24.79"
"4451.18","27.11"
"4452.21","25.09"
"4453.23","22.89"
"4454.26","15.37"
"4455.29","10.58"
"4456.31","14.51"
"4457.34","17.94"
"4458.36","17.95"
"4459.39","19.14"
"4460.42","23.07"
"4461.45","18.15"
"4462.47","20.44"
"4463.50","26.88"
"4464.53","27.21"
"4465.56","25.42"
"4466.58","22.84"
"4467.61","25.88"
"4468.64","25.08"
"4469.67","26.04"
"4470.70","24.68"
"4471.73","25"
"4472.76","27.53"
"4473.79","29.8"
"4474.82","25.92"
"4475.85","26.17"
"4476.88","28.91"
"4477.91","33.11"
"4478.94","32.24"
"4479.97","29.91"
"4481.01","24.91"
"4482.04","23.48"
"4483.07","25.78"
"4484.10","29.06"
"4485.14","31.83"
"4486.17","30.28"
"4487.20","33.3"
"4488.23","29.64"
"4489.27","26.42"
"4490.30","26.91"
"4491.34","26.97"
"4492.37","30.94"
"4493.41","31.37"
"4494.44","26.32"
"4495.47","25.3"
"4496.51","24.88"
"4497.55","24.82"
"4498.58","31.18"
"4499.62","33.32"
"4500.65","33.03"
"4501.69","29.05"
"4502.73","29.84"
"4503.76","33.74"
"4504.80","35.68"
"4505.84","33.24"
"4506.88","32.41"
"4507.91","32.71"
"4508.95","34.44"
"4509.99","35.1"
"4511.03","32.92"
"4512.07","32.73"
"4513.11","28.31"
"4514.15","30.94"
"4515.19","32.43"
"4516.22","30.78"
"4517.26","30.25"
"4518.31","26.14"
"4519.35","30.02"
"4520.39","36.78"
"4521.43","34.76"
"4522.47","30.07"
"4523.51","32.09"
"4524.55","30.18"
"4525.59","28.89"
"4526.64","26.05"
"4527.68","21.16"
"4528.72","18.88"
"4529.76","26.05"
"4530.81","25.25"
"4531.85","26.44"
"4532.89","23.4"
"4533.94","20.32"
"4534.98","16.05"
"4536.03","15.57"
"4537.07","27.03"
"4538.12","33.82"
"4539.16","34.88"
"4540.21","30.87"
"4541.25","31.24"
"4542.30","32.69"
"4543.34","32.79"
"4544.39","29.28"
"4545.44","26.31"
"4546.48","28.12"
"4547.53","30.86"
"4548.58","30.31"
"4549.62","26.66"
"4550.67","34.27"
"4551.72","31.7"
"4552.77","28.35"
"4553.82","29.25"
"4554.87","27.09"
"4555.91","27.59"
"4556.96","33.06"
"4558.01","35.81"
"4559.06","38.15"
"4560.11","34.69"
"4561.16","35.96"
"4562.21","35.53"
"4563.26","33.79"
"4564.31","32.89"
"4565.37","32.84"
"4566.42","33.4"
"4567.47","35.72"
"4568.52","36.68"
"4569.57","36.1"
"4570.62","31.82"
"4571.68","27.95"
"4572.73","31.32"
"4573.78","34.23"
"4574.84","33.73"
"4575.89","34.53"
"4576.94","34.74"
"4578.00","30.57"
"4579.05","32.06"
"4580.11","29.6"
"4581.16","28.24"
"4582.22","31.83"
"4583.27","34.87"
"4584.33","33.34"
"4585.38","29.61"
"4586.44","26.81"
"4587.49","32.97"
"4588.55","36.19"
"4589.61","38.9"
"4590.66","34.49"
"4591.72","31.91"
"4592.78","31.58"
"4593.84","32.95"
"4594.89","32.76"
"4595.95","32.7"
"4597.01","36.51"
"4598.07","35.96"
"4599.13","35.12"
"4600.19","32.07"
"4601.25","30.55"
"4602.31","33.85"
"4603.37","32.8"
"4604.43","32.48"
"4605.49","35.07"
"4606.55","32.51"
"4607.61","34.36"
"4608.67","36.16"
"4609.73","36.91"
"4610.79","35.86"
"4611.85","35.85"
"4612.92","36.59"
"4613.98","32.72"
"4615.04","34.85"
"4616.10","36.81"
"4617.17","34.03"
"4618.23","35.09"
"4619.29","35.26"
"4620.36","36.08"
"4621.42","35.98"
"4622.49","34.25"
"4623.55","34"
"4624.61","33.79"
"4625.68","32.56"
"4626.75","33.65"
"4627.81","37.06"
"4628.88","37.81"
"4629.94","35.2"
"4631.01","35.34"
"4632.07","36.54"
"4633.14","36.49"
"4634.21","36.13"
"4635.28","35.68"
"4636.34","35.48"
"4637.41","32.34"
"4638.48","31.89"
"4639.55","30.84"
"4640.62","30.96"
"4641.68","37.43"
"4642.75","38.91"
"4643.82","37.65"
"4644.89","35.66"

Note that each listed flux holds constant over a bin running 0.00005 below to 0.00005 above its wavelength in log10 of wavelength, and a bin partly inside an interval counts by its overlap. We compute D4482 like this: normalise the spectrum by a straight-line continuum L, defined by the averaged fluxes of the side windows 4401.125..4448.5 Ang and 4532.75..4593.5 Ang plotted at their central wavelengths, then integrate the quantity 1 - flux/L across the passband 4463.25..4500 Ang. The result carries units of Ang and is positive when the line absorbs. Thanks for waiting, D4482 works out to -2.3 Ang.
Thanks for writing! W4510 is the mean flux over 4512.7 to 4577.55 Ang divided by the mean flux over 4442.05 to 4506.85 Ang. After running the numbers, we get 1.1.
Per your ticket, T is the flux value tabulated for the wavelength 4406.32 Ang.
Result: 16.75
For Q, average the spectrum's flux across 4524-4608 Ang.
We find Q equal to 31.1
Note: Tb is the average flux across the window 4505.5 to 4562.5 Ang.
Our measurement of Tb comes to 29.8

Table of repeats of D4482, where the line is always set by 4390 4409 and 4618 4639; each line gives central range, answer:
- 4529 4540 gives 1.7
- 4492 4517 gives -3.2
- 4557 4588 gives -1.5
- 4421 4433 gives 0.1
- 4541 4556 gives 0.2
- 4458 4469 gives 0.9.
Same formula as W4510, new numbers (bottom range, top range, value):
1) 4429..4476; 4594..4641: 1.47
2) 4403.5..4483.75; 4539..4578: 1.38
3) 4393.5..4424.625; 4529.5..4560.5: 1.29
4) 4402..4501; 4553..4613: 1.37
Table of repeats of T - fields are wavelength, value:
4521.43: 34.76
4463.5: 26.88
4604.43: 32.48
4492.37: 30.94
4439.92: 30.8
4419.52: 27.73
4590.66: 34.49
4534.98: 16.05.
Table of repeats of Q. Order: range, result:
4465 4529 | 29.2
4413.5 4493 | 24.4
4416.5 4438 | 22.3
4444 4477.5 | 23.9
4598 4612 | 34.2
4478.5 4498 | 28.1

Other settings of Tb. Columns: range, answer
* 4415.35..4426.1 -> 23.1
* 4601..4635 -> 34.9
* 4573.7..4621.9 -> 33.7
